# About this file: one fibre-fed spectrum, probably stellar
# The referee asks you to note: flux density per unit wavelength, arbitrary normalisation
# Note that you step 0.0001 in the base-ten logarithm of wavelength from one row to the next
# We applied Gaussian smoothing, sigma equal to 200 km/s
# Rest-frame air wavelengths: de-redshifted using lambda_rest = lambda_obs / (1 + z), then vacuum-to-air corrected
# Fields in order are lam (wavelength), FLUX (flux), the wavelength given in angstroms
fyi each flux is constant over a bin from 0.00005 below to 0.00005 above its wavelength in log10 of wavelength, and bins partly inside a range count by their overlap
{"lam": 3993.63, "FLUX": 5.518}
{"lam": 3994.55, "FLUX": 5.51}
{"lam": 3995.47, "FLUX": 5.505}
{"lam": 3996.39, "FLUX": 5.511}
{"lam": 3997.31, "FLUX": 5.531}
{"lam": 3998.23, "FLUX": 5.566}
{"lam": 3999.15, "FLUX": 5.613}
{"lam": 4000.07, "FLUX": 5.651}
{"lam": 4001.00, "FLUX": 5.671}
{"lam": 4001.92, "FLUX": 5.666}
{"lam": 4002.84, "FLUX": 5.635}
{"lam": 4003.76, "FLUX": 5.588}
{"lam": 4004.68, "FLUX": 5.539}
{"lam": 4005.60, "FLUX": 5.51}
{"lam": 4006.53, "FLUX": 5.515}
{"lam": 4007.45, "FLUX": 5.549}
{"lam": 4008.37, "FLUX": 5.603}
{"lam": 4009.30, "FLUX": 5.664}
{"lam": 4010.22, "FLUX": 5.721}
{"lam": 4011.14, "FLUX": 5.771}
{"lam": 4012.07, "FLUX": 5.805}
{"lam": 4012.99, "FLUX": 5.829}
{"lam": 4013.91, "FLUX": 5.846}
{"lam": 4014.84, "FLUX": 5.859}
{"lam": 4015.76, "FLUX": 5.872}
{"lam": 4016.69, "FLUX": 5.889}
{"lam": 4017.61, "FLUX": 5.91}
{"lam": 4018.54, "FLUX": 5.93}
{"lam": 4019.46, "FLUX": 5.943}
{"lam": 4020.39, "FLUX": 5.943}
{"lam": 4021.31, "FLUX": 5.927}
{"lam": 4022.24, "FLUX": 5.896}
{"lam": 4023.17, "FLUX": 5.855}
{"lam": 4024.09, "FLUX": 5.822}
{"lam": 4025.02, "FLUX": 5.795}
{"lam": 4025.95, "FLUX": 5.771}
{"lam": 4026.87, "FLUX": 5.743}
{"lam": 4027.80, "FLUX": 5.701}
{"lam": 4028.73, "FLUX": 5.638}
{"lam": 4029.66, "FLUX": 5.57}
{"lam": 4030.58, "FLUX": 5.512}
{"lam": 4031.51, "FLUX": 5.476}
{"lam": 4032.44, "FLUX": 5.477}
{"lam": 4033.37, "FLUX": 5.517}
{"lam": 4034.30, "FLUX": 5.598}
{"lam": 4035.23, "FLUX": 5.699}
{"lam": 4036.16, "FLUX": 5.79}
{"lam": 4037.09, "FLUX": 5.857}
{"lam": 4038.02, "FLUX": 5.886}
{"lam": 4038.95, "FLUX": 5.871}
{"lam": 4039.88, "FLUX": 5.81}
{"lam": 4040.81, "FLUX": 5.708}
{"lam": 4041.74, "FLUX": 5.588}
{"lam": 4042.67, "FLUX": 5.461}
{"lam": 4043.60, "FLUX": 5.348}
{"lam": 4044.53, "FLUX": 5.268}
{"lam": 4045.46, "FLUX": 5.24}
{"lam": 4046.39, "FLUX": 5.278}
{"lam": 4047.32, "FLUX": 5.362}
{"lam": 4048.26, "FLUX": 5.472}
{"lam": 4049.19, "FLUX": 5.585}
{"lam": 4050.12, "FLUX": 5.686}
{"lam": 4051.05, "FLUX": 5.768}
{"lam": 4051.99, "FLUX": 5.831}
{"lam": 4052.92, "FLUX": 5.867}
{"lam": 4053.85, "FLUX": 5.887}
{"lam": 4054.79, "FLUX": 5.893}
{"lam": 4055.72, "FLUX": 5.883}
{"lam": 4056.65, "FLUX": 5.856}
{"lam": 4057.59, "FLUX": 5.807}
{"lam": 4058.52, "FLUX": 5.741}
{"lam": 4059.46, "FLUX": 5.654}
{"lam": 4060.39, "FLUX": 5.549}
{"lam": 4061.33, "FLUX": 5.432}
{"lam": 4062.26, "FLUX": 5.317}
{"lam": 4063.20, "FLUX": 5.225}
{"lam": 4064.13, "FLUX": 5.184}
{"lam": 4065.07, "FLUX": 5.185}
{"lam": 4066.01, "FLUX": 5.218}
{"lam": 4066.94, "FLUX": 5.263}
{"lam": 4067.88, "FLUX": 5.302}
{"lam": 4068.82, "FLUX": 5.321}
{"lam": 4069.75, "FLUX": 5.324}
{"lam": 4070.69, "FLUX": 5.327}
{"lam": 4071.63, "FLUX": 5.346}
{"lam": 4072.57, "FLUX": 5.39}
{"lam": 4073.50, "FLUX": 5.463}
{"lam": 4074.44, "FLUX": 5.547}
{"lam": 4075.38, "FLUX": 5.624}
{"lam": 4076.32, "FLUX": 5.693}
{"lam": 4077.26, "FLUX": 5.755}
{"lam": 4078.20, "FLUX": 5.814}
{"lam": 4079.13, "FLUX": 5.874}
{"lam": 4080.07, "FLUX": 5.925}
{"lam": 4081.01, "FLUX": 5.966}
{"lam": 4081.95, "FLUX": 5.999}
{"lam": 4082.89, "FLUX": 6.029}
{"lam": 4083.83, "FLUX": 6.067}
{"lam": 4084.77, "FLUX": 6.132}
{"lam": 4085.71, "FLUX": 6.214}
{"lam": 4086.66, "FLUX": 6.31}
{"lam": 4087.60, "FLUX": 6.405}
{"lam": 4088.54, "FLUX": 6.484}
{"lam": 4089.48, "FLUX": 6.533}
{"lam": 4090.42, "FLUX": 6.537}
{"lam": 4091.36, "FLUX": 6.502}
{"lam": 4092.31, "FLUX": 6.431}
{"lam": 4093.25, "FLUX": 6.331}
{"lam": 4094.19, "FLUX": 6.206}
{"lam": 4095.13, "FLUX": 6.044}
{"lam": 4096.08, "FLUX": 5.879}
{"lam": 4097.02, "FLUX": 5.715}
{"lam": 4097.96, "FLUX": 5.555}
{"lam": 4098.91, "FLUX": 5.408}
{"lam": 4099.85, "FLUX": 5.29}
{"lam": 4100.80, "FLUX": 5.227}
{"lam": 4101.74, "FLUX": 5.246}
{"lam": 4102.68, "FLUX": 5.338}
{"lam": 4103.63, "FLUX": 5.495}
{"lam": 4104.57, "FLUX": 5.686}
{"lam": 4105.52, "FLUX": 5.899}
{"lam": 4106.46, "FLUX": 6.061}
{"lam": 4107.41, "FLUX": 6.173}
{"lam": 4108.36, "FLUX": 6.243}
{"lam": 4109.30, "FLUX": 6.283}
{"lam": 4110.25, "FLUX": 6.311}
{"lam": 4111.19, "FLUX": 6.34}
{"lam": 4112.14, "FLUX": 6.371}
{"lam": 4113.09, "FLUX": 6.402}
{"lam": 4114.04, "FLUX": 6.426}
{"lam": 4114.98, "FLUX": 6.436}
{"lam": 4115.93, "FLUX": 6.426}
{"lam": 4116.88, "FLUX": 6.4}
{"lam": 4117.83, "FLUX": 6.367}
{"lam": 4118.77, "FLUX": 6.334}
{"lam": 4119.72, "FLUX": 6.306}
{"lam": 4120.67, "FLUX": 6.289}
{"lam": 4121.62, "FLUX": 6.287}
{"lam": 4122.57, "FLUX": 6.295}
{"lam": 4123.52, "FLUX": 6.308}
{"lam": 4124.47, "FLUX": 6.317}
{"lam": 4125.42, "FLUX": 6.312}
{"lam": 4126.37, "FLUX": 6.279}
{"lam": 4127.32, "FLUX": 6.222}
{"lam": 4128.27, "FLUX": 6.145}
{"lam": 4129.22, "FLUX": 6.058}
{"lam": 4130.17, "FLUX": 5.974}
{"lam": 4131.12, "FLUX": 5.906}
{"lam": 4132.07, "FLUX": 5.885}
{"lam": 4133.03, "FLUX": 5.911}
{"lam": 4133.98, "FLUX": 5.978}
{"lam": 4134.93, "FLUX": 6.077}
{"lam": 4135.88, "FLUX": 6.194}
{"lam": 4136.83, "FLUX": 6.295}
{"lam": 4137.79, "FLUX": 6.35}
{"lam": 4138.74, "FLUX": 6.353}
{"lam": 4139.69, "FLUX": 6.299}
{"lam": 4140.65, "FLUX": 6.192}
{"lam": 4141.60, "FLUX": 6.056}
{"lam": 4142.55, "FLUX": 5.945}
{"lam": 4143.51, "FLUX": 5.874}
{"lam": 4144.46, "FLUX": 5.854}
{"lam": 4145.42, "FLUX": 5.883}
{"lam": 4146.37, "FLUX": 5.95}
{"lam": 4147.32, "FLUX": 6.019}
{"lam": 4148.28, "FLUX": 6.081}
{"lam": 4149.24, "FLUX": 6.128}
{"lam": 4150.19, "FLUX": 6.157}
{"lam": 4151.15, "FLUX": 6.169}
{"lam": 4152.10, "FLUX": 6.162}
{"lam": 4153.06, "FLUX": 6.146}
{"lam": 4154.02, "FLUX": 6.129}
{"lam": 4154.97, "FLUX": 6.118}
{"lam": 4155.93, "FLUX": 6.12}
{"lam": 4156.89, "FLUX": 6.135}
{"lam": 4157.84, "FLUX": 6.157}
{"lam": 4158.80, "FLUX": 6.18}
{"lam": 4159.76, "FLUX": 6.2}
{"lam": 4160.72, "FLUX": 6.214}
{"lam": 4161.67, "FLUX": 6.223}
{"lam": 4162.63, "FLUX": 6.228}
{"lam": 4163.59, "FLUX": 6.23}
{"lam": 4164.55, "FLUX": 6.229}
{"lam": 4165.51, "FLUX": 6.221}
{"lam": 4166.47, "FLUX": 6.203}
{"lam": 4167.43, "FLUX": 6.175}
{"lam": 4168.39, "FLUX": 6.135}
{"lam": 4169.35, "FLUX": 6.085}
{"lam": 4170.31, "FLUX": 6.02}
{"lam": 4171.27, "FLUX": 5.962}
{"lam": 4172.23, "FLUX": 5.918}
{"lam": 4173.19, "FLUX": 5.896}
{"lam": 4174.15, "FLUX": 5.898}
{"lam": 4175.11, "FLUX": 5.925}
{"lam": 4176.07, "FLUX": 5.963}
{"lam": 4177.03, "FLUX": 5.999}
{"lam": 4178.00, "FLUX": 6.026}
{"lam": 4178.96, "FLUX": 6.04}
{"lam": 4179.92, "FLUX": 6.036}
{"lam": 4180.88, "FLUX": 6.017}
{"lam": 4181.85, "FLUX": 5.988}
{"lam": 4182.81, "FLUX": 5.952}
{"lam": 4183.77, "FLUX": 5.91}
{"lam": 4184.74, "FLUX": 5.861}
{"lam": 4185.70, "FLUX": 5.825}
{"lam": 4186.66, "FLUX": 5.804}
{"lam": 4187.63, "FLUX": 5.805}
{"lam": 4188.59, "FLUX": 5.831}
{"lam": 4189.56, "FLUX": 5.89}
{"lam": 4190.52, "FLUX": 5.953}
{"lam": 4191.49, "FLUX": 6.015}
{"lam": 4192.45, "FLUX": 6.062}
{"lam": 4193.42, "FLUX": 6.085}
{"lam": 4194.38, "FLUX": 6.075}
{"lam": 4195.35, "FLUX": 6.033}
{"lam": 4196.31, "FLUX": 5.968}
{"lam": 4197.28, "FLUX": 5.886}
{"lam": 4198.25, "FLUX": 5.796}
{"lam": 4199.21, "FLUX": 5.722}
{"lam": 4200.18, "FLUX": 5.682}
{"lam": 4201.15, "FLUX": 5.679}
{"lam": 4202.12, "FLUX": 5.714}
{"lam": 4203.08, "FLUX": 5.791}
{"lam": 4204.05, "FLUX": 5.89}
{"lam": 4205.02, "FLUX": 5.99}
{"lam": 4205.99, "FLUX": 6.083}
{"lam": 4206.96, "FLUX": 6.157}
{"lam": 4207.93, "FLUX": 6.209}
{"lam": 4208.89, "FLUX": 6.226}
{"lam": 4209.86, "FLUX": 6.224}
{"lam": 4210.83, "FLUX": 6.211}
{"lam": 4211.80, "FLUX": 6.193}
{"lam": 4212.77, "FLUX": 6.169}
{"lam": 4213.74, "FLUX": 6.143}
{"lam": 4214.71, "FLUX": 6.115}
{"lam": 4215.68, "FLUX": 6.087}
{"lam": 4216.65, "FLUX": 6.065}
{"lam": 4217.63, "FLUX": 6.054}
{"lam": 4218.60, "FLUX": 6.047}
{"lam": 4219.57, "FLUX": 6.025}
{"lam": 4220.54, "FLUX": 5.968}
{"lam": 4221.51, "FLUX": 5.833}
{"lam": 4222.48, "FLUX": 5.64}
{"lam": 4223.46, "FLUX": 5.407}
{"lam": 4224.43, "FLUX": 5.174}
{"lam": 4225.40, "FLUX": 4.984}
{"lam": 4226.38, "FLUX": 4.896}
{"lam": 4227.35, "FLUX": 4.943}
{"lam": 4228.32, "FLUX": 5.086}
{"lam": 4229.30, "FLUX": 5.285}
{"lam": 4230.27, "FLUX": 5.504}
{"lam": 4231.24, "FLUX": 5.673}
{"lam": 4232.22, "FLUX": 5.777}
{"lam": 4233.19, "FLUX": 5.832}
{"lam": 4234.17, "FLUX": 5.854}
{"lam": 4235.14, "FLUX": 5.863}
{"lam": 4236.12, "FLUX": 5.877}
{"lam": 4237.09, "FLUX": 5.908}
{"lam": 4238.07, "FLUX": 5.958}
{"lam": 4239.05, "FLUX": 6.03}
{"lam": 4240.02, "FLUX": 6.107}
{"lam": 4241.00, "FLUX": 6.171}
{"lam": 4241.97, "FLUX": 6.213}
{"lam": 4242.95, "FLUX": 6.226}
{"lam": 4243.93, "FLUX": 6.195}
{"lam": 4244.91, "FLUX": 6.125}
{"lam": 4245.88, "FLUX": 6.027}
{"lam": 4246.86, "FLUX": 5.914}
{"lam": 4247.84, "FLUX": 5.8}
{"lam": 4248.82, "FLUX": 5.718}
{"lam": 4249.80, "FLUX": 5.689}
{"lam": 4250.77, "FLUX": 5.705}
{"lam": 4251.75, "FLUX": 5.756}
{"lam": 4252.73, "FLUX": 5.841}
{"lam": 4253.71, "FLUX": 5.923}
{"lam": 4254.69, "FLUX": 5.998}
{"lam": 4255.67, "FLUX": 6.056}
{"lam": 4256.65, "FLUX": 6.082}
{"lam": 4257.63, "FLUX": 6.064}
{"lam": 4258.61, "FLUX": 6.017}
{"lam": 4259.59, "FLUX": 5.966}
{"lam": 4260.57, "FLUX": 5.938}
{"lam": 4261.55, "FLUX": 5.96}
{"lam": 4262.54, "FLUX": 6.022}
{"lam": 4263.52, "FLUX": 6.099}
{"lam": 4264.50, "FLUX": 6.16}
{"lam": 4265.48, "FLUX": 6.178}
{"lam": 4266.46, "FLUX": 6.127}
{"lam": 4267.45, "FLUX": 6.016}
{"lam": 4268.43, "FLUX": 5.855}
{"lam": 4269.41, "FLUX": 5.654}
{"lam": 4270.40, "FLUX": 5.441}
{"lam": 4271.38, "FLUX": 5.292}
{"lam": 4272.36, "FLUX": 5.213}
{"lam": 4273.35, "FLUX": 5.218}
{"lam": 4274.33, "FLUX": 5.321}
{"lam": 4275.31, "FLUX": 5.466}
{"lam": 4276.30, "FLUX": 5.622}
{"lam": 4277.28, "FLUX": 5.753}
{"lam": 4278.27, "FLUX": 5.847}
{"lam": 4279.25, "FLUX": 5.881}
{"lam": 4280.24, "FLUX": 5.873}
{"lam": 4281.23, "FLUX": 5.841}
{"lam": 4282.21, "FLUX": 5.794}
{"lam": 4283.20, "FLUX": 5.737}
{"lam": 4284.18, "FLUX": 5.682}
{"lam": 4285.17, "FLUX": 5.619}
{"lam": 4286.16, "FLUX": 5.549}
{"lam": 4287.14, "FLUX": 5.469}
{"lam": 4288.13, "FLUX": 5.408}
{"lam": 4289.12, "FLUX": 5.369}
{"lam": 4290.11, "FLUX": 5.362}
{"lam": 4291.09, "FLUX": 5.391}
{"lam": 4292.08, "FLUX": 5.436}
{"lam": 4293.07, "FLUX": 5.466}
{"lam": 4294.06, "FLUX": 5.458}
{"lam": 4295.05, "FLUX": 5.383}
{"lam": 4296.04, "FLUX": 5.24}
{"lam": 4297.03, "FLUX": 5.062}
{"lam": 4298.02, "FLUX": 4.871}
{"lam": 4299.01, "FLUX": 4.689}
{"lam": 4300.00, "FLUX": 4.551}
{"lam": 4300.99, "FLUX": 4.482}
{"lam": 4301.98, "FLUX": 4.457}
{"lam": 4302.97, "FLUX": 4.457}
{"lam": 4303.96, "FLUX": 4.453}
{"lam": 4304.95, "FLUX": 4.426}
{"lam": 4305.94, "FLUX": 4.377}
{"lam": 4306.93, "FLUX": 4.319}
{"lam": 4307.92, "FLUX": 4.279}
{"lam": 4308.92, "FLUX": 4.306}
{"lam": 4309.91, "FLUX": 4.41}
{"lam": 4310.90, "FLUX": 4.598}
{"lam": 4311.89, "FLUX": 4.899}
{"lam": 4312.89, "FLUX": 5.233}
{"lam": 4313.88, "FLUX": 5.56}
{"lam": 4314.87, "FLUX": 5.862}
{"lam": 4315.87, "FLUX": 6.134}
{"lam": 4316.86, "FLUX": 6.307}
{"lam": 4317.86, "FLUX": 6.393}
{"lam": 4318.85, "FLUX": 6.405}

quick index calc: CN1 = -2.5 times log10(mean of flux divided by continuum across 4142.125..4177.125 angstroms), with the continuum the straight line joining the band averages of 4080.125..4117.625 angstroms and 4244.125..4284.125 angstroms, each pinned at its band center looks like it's -0.018 mag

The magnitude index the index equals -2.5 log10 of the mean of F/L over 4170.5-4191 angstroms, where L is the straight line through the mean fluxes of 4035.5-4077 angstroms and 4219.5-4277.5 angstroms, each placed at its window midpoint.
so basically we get -0.04 mag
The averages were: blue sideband 5.55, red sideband 5.77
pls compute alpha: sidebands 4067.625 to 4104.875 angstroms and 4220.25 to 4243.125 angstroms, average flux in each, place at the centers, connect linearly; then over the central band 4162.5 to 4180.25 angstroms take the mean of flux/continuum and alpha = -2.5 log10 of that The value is -0.06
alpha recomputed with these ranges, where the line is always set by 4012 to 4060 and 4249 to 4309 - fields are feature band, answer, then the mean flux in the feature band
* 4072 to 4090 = -0.054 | 5.96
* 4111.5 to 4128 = -0.128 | 6.34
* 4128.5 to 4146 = -0.084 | 6.06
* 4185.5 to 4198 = -0.073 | 5.94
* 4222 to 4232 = 0.050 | 5.27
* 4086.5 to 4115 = -0.073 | 6.04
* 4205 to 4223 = -0.102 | 6.08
